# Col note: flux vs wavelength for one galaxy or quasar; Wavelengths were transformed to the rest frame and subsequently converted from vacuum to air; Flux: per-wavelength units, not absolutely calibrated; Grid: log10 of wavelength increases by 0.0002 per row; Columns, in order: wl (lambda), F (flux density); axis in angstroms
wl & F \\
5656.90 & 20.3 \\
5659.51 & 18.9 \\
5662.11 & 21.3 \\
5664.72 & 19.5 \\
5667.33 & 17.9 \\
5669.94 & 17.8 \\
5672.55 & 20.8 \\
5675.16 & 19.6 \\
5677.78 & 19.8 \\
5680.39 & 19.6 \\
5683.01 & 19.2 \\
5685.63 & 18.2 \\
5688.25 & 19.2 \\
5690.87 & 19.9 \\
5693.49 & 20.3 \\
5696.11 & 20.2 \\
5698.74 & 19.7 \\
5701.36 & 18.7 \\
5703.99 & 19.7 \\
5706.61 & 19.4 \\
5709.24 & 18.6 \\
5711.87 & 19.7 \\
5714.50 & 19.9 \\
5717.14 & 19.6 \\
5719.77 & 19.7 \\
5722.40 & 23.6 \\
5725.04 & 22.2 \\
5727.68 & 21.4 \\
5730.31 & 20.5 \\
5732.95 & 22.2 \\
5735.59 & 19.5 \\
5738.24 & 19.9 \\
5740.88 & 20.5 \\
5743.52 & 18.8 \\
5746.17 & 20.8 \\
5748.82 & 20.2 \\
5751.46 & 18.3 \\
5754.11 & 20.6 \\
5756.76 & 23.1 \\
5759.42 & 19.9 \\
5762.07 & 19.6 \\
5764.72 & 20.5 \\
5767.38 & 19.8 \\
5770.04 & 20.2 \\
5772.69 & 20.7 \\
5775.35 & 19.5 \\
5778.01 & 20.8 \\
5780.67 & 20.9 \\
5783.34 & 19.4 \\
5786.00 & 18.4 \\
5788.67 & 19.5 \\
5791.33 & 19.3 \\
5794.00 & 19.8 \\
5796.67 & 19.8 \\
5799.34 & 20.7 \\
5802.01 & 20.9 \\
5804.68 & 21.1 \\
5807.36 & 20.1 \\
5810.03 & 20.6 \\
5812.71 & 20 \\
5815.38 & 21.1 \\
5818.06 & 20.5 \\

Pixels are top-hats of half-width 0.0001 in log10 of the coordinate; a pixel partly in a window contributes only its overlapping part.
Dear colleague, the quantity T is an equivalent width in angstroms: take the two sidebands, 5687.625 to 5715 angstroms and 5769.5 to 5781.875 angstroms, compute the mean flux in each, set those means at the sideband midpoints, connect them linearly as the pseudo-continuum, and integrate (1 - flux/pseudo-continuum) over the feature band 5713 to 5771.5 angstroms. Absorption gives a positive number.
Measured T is -1.3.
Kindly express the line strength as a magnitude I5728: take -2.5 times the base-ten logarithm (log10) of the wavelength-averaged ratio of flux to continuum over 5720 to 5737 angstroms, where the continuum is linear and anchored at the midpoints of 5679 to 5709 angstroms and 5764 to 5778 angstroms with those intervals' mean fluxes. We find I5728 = -0.09 mag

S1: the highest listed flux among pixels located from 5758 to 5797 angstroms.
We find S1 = 20.9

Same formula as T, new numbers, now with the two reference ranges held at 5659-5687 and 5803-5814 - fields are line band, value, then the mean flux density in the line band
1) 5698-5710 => 0.23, 19.2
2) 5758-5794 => 0.54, 19.9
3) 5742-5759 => -0.25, 20.3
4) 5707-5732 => -1.05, 20.6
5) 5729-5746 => -0.34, 20.3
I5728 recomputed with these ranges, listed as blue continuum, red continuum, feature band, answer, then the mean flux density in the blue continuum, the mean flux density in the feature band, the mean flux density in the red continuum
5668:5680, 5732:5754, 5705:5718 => 0.017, 19.4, 19.4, 20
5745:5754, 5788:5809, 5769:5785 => -0.009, 19.9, 20.2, 20.2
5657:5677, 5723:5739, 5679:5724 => 0.033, 19.5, 19.7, 21.1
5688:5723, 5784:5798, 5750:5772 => -0.041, 19.8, 20.3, 19.4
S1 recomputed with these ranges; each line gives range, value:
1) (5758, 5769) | 20.5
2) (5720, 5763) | 23.6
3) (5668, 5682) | 20.8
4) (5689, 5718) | 20.3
